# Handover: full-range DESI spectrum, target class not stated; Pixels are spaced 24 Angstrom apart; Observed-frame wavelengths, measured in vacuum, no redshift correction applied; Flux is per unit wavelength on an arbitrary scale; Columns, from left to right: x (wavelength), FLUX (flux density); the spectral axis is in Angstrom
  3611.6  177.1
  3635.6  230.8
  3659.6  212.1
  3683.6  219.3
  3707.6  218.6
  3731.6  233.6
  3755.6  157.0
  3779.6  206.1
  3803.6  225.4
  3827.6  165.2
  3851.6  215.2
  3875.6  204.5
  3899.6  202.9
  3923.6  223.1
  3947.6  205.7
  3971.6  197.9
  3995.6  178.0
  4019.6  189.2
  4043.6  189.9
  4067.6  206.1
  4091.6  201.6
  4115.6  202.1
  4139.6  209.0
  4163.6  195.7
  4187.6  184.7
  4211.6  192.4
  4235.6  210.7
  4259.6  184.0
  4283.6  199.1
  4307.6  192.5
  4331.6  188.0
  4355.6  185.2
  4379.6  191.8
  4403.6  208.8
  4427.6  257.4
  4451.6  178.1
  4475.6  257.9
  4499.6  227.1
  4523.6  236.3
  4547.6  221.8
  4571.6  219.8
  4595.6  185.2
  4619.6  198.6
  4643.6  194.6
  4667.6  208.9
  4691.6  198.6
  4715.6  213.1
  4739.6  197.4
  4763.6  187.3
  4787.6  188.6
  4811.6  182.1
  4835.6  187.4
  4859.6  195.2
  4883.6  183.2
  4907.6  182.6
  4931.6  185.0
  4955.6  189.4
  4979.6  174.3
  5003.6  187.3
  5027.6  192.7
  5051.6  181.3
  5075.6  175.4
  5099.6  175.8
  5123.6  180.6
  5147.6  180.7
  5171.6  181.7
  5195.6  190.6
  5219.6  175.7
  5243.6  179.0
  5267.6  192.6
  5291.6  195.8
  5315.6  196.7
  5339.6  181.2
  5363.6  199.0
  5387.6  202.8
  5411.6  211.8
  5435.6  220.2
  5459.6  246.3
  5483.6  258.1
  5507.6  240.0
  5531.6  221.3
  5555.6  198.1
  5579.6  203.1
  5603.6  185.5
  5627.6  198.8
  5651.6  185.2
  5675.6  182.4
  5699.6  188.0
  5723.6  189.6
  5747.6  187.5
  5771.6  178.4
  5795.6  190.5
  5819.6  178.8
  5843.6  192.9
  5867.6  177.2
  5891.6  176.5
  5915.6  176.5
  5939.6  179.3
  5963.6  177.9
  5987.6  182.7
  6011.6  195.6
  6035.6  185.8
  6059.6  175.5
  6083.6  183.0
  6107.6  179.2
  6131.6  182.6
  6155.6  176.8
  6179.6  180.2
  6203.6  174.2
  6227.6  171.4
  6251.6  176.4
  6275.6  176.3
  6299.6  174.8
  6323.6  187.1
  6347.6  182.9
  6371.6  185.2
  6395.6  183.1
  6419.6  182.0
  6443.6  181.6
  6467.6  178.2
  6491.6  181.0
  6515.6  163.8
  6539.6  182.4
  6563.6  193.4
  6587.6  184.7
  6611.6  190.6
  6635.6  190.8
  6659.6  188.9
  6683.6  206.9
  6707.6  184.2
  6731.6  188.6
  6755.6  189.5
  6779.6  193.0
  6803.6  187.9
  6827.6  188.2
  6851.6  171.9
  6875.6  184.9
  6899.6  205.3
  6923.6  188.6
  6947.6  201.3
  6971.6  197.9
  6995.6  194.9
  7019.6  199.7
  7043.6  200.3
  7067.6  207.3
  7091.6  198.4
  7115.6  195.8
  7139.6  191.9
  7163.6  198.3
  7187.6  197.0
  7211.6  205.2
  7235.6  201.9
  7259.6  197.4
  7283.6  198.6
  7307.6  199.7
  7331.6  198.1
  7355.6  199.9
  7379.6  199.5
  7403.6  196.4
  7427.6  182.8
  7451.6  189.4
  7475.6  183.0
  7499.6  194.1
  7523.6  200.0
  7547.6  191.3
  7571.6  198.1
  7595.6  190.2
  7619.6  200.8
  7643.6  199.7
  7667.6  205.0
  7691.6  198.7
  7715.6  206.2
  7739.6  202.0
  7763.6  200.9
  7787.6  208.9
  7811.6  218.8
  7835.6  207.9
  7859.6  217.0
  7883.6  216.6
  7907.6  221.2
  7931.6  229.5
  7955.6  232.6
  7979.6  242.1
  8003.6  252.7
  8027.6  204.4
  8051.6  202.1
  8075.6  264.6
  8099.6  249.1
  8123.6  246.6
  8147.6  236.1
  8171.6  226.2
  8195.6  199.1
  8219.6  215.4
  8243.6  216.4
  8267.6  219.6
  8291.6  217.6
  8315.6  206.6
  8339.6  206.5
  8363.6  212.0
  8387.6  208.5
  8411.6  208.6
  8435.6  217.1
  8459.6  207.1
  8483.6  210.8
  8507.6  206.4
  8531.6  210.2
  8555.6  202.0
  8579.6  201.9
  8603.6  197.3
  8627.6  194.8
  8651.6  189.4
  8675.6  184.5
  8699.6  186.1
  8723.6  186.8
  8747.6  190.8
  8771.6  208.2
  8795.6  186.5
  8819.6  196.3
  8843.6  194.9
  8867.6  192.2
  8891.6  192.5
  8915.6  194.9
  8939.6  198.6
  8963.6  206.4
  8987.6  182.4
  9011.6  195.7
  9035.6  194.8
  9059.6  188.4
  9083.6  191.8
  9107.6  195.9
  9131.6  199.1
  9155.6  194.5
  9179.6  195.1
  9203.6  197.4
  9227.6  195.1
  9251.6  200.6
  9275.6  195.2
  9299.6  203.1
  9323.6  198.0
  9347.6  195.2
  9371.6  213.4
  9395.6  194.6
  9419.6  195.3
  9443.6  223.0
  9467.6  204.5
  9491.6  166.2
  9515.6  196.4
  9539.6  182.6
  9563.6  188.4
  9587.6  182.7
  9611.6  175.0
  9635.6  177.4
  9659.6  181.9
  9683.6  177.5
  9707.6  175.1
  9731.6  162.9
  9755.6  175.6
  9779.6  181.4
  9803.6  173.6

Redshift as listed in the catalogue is 1.657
